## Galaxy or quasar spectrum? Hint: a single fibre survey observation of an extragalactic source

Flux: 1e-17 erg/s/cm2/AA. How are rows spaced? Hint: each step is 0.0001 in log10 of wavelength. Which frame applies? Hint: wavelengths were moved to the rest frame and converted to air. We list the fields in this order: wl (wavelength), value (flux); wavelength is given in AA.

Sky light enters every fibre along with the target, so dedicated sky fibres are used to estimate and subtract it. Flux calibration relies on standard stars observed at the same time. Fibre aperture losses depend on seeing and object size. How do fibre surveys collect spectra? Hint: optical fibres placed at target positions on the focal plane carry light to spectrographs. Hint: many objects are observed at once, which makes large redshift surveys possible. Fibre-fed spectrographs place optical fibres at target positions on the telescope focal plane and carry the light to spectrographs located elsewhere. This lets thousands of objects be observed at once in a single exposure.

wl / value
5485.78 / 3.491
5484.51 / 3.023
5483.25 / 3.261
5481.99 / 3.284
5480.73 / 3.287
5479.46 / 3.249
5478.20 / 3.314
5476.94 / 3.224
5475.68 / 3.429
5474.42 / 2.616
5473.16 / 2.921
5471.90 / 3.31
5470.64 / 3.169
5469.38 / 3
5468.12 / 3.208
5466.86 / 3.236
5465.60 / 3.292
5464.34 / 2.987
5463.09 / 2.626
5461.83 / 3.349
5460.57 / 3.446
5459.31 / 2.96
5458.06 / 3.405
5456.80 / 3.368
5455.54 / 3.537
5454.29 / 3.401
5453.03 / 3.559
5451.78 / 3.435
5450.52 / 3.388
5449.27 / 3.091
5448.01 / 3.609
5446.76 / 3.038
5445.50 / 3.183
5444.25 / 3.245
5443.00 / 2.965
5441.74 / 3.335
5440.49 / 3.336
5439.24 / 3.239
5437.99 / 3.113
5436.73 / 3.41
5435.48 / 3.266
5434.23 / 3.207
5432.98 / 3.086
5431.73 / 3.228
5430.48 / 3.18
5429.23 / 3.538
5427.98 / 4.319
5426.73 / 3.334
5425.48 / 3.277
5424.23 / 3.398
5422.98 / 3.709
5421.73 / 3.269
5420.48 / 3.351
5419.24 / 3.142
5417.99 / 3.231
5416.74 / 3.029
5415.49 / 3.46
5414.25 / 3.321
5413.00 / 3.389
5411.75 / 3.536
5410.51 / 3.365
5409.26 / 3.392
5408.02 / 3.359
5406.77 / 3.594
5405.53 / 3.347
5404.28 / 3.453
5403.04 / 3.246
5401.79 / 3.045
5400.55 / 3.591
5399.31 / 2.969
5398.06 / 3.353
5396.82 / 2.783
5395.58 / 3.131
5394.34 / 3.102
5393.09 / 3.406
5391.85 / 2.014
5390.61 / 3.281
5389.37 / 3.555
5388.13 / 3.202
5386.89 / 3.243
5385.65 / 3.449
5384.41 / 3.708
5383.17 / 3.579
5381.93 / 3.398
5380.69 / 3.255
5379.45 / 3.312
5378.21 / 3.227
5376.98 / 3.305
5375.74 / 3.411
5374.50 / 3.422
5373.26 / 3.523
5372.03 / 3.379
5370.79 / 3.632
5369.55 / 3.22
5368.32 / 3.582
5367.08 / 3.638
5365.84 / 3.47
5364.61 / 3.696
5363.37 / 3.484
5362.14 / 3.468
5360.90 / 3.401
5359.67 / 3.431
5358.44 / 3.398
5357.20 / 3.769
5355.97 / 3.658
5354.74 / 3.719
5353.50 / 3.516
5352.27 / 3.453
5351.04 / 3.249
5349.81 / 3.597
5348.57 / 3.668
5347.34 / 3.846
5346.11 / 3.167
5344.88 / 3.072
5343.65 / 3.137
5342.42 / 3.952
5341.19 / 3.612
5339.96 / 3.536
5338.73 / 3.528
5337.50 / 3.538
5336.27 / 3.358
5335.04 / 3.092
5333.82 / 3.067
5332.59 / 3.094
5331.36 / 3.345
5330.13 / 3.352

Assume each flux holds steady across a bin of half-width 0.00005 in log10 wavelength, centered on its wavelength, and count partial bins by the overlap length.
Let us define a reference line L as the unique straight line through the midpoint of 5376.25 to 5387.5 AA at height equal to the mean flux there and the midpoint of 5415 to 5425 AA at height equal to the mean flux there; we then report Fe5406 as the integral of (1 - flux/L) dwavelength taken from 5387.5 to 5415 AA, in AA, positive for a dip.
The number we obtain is 0.9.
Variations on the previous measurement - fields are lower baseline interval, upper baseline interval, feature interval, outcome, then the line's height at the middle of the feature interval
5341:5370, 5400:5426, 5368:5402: 1.4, 3.43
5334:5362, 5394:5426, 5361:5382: -0.1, 3.41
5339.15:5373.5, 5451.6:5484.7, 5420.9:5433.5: -0.4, 3.33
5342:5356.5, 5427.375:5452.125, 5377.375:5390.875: 0.2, 3.42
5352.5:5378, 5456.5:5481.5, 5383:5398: 1.0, 3.42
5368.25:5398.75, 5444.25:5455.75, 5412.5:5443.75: 0.1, 3.33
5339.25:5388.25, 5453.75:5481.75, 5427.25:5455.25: -0.5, 3.27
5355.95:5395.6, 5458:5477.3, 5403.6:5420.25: -0.4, 3.28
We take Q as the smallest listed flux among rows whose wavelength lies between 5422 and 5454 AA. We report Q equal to 2.965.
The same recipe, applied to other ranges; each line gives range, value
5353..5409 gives 2.014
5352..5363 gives 3.398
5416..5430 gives 3.029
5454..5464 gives 2.626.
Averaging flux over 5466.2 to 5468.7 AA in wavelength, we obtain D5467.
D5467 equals 3.22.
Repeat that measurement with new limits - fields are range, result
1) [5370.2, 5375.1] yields 3.49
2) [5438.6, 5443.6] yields 3.22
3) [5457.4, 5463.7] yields 3.16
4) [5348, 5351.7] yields 3.5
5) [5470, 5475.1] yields 3.01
